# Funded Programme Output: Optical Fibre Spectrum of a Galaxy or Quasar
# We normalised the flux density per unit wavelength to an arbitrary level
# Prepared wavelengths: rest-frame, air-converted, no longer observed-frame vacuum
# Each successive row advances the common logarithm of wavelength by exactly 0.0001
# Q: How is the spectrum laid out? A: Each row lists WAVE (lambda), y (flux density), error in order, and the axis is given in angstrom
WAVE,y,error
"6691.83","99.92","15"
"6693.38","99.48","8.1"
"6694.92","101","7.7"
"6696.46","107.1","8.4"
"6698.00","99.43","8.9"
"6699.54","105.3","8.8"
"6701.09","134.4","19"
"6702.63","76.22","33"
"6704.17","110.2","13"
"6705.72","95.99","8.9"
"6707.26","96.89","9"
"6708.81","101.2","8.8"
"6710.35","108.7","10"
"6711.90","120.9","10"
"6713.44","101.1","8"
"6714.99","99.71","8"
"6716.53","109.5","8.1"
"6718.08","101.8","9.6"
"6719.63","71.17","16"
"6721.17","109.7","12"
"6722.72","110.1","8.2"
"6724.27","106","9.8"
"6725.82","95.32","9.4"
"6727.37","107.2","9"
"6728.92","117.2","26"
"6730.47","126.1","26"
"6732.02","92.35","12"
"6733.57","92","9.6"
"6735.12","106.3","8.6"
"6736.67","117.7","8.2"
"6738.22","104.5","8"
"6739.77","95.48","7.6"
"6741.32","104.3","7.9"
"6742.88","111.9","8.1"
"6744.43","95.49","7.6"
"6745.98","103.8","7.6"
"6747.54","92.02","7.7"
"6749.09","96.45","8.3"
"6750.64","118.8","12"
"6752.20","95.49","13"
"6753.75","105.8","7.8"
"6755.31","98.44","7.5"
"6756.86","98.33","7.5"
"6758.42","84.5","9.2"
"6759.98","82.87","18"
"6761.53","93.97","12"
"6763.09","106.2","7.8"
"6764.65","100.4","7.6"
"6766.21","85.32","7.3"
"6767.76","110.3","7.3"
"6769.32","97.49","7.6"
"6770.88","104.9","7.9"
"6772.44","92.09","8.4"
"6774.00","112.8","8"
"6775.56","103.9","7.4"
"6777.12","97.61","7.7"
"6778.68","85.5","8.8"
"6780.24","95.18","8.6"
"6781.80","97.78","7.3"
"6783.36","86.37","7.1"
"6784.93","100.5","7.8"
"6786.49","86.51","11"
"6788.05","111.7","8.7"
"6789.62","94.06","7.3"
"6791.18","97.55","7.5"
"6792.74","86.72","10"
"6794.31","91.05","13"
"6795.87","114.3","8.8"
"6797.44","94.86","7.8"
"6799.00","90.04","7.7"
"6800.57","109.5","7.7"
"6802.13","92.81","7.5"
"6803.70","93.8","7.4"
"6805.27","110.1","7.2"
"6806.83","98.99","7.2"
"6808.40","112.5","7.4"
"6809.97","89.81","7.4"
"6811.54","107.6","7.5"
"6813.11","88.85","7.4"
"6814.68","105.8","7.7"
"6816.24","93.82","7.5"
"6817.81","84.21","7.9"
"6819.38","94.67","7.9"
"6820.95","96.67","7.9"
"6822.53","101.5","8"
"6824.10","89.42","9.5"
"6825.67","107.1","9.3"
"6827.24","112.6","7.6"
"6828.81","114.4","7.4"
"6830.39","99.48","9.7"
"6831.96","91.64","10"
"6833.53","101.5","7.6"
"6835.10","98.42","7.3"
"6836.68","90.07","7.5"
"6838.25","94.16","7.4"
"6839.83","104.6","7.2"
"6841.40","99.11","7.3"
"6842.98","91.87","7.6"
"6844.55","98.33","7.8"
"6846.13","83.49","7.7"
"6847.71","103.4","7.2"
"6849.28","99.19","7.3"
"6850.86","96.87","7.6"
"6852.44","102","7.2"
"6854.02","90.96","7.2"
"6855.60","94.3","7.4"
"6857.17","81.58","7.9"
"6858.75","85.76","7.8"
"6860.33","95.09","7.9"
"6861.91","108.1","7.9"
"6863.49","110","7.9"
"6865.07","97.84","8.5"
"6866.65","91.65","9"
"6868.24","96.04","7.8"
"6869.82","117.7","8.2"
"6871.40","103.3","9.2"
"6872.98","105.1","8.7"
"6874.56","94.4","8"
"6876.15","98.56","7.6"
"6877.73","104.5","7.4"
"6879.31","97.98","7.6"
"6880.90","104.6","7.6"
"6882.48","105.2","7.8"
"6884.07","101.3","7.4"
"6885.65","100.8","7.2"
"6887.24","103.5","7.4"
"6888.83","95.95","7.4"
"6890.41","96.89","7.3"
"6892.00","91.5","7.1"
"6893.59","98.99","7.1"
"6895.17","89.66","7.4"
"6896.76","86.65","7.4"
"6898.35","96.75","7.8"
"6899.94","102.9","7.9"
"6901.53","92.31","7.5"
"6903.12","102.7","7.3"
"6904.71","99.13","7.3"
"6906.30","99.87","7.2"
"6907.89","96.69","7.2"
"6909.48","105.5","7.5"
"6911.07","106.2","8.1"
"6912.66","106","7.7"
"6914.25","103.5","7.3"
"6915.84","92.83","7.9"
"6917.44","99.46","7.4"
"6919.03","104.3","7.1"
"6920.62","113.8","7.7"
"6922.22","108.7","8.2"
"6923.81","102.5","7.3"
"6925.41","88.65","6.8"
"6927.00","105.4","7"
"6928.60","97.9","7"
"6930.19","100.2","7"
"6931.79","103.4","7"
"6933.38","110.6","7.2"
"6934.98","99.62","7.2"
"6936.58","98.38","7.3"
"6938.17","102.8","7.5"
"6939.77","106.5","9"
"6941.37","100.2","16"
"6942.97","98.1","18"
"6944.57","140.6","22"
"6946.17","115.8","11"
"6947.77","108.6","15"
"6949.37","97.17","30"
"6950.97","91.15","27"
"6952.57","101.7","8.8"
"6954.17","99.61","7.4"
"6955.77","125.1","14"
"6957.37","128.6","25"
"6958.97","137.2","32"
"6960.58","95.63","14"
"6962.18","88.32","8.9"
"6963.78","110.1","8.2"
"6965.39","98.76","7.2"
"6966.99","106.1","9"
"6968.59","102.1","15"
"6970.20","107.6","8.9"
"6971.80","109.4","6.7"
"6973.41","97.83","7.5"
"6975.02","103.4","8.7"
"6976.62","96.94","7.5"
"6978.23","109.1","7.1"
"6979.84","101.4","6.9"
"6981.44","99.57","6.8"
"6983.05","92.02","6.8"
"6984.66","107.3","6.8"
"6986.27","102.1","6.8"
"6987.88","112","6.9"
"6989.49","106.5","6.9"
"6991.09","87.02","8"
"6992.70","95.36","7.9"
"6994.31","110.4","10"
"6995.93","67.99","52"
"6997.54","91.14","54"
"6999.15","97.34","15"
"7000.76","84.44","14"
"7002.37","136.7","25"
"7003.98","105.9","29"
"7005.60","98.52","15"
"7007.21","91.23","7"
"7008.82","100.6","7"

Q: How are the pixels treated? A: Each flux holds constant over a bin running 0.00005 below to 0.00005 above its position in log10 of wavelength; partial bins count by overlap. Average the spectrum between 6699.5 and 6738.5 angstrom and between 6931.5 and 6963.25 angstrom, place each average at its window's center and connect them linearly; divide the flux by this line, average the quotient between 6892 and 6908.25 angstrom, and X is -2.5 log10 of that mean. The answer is 0.11 mag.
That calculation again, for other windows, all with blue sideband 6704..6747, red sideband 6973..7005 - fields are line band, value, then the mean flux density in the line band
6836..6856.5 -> 0.07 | 96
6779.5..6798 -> 0.07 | 96.4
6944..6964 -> -0.10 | 110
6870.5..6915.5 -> 0.02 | 99.6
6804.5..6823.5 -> 0.04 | 98.6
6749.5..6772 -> 0.05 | 98.6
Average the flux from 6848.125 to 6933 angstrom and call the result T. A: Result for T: 99.6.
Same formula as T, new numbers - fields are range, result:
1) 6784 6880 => 98.3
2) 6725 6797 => 99.8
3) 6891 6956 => 102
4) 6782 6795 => 94.4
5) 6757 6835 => 98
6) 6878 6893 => 99.9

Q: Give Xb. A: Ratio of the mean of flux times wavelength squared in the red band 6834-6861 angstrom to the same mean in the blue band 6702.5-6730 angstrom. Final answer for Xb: 0.96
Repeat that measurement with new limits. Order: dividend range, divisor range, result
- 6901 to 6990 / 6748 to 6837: 1.11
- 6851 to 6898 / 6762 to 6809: 1.02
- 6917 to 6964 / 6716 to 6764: 1.11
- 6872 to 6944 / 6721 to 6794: 1.05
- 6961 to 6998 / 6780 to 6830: 1.07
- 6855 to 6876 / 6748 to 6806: 1.03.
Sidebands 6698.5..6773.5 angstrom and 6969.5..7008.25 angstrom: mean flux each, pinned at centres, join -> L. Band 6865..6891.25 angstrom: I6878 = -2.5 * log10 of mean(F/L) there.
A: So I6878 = 0.00 mag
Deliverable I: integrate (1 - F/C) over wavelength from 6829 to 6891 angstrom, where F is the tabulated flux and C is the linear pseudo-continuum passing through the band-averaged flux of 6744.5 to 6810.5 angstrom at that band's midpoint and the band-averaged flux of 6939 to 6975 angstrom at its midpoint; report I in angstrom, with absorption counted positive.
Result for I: 2.4 angstrom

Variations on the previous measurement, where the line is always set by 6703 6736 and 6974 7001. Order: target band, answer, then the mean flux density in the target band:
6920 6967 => -3.3 angstrom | 106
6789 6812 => 0.7 angstrom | 98.8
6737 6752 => 0.0 angstrom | 103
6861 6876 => -0.3 angstrom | 102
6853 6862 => 0.8 angstrom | 91.7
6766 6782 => 0.5 angstrom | 99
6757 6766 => 0.8 angstrom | 93.3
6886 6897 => 0.5 angstrom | 95.4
